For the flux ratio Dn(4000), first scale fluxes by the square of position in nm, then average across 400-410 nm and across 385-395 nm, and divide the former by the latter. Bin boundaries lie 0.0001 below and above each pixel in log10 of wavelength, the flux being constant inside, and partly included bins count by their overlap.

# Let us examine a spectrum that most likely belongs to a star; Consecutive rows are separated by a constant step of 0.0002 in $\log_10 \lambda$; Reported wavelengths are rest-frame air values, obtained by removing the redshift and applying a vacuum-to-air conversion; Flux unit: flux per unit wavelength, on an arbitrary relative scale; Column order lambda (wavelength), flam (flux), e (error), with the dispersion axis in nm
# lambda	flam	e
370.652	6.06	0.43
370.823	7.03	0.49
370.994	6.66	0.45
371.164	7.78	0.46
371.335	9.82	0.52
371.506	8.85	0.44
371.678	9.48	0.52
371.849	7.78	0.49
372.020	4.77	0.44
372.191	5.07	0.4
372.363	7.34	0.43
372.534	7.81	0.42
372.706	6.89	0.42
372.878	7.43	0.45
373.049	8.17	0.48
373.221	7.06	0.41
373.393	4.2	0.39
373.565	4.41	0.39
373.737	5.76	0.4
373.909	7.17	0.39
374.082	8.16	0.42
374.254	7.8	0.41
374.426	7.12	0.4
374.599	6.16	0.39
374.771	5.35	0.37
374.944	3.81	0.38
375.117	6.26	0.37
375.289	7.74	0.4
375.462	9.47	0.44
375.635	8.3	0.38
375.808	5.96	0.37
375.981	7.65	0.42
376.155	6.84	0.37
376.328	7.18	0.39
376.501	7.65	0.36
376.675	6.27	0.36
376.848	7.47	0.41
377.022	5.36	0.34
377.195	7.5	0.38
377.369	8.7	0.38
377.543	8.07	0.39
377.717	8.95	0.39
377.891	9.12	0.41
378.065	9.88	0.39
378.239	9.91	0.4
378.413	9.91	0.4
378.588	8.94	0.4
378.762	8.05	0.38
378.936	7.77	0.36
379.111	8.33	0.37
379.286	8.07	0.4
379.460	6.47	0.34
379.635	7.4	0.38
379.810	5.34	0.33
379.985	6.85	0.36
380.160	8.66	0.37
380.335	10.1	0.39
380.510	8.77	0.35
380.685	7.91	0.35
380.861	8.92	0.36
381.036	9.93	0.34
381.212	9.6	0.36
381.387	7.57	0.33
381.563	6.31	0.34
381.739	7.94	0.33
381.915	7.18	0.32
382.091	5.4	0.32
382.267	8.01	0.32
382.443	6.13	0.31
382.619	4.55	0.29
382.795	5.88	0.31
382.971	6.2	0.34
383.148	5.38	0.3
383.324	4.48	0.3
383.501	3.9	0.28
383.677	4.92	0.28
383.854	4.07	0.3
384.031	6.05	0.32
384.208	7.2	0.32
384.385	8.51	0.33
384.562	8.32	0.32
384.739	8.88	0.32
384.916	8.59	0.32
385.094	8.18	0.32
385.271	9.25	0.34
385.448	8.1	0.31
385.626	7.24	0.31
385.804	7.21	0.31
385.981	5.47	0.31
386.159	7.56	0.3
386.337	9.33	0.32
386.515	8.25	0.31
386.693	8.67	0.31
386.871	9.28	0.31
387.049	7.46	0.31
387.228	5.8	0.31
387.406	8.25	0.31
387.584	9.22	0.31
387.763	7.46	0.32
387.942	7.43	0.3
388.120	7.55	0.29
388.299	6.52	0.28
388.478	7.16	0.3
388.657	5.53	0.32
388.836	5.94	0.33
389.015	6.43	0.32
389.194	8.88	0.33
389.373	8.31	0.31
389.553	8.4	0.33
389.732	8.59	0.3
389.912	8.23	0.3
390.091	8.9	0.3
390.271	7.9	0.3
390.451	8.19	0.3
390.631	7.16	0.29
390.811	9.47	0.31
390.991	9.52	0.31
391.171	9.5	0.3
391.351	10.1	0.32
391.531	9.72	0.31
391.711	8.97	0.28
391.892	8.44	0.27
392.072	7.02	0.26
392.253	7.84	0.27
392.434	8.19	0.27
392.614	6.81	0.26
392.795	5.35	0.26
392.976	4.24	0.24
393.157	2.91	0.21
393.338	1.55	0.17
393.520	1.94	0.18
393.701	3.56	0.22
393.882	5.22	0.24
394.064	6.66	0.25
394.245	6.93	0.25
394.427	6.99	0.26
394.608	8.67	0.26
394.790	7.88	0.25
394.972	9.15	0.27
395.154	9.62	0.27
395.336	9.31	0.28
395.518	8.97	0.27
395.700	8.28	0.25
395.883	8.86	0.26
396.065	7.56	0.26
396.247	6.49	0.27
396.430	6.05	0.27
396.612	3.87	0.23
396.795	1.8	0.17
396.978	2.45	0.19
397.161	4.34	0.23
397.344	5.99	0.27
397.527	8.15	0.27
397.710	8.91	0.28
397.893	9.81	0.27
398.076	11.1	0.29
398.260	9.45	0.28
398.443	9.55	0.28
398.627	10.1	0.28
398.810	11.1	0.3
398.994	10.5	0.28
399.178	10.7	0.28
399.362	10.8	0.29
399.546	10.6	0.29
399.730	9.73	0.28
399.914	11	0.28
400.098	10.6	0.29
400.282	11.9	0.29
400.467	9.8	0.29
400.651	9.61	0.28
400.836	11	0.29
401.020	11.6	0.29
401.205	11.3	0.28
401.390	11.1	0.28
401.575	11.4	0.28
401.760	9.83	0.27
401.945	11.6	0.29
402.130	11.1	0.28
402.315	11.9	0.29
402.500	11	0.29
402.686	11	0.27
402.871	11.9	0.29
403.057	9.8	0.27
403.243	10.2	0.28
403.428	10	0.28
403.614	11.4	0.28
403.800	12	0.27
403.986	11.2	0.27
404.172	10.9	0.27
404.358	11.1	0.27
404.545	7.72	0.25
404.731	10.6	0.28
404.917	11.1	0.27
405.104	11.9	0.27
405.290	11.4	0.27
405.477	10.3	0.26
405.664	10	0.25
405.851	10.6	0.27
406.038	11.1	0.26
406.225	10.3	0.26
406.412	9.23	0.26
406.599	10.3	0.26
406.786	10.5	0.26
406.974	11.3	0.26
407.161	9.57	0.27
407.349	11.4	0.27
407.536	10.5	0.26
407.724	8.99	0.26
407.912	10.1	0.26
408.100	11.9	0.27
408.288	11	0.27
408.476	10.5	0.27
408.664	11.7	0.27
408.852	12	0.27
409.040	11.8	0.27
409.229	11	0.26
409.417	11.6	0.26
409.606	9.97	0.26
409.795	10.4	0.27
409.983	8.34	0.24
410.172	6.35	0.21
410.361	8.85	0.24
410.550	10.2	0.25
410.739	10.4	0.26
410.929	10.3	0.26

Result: 1.6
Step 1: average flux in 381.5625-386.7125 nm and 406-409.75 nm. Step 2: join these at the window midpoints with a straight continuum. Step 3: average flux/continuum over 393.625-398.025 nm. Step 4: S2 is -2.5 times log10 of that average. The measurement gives 0.254 mag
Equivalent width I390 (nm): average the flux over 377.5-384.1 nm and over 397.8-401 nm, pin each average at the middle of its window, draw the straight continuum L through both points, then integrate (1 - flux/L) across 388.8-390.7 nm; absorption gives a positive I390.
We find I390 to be 0.19 nm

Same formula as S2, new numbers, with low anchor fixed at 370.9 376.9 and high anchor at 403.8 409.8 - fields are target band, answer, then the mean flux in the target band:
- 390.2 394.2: 0.31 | 6.82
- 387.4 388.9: 0.20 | 7.19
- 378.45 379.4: -0.09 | 8.27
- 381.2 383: 0.18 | 6.7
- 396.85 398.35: 0.30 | 7.38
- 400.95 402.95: -0.11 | 11.2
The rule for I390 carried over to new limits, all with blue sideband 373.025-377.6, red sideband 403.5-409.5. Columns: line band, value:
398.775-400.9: -0.14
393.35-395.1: 0.58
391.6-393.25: 0.43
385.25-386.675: 0.07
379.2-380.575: -0.05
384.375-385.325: -0.07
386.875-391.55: 0.34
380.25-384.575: 0.46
